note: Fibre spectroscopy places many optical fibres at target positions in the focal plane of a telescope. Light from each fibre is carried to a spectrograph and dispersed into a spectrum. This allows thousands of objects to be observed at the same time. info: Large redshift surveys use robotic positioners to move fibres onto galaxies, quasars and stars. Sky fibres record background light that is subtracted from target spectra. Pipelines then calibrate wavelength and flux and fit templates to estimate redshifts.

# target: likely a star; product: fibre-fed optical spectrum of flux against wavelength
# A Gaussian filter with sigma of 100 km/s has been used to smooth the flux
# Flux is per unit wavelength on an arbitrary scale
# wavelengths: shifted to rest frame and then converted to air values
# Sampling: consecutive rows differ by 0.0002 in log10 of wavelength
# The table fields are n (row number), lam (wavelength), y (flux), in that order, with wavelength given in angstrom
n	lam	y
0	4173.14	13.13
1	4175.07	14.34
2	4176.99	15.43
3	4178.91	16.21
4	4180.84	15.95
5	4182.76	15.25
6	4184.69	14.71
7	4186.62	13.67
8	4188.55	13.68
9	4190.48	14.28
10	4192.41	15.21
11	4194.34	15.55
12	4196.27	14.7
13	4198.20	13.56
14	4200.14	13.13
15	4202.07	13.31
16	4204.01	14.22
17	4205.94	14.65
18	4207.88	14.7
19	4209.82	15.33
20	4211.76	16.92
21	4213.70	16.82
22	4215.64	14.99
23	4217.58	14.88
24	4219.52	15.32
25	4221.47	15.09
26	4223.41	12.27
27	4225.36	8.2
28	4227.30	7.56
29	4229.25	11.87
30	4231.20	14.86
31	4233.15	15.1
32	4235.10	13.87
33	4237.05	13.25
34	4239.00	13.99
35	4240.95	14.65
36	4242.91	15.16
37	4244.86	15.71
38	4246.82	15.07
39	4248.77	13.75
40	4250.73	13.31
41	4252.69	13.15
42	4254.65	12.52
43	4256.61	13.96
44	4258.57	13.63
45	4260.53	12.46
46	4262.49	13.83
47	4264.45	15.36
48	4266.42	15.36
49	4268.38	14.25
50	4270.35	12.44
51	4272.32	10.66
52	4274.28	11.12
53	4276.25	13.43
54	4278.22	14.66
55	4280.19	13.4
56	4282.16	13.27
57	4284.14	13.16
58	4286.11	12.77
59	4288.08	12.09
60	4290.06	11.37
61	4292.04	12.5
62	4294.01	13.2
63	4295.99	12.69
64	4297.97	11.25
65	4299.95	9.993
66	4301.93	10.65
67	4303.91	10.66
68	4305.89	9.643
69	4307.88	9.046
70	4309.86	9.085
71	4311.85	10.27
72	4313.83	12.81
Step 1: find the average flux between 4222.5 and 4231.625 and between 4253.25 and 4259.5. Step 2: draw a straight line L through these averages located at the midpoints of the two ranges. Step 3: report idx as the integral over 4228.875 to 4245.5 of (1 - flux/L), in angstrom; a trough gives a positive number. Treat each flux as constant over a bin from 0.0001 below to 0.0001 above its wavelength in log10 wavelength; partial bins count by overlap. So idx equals -3.9 angstrom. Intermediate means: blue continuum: 10.7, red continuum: 13.4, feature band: 14.3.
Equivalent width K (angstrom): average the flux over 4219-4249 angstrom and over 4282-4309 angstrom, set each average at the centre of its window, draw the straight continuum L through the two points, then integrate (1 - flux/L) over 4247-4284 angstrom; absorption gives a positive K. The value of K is -2.8 angstrom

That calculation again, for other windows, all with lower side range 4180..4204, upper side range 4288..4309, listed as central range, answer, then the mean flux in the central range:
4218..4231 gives 1.3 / 12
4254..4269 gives -2.1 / 14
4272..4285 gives -1.3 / 12.9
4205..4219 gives -1.7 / 15.5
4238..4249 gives -1.7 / 14.8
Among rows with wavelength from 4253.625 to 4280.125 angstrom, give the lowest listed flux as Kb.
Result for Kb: 10.66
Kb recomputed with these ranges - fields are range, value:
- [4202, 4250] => 7.56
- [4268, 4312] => 9.046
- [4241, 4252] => 13.31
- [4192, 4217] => 13.13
